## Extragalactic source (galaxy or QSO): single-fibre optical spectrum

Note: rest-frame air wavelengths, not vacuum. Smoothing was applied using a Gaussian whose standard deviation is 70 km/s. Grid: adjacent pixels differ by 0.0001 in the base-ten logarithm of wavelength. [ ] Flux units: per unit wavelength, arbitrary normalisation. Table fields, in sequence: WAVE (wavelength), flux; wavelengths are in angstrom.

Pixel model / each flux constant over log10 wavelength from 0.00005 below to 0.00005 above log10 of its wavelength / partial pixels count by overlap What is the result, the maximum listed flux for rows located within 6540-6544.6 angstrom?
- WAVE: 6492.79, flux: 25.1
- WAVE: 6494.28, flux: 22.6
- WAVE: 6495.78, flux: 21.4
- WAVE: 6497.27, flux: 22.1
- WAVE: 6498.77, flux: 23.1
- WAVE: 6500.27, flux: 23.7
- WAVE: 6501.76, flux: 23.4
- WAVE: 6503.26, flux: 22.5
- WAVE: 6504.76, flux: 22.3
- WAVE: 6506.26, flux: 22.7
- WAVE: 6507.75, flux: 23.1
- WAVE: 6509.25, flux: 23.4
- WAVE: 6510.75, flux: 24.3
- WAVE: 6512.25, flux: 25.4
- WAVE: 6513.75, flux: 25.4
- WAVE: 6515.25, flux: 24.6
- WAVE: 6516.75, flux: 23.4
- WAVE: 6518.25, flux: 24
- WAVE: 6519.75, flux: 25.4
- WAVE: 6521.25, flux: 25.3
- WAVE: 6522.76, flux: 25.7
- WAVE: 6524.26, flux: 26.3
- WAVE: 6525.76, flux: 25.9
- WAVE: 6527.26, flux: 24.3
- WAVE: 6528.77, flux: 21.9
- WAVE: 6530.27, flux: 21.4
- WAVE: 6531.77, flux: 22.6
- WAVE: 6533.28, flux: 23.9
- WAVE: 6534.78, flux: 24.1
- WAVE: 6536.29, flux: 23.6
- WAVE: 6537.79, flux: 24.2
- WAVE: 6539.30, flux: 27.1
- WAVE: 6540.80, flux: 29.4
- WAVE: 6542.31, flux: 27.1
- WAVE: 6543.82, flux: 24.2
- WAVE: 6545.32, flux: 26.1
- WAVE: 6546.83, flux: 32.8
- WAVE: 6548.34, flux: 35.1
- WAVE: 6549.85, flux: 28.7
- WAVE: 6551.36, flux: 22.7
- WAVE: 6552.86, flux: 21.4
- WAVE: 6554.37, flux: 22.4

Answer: 29.4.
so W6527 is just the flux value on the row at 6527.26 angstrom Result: 24.3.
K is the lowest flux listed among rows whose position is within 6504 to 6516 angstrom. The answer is 22.3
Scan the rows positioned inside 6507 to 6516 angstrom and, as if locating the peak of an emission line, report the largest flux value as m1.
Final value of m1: 25.4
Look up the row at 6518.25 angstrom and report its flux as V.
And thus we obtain 24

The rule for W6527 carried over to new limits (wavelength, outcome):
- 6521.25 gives 25.3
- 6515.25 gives 24.6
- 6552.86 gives 21.4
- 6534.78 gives 24.1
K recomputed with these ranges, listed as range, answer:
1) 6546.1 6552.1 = 22.7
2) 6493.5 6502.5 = 21.4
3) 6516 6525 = 23.4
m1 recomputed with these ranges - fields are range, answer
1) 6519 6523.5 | 25.7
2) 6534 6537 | 24.1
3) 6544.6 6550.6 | 35.1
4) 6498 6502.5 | 23.7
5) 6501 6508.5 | 23.4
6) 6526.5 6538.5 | 24.3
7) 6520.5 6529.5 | 26.3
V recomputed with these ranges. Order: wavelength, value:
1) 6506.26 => 22.7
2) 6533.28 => 23.9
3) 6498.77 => 23.1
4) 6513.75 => 25.4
